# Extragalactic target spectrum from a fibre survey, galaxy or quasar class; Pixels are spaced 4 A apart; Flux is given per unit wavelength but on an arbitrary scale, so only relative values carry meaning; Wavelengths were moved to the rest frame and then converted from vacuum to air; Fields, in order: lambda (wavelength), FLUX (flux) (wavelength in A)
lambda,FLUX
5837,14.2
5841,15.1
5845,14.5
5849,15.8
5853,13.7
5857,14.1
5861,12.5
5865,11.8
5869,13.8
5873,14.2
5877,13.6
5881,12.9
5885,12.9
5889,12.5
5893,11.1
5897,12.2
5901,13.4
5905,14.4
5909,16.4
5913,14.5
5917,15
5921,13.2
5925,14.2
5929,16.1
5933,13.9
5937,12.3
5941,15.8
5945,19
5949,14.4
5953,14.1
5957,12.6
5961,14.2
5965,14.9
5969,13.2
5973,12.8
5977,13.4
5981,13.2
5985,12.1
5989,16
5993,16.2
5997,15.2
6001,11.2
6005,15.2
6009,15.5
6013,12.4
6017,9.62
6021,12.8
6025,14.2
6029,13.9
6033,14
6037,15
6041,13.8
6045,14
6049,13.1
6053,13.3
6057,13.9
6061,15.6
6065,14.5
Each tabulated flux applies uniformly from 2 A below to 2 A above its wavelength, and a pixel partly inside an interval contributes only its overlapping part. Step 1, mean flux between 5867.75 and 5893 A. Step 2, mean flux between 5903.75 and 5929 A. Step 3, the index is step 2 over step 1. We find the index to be 1.1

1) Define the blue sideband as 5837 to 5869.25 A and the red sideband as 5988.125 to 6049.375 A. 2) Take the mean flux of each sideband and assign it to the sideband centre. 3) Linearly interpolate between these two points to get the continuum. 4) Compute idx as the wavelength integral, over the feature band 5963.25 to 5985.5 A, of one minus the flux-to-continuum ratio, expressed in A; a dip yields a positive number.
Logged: 0.9 A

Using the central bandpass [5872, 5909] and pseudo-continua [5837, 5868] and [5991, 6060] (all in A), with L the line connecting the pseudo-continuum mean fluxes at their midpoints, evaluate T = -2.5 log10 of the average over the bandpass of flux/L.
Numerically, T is 0.06 mag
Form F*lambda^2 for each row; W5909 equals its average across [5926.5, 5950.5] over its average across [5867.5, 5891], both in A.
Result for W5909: 1.17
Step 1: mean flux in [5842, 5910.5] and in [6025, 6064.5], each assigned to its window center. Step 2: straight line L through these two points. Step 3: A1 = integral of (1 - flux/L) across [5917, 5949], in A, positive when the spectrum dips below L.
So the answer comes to -2.77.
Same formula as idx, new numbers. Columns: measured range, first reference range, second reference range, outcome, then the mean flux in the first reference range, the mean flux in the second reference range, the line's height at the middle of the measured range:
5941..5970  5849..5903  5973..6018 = -2.7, 13.1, 13.7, 13.5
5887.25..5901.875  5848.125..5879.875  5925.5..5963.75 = 1.9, 13.6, 14.7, 14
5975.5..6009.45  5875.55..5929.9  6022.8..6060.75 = -0.7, 13.7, 14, 13.9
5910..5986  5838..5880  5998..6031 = -4.1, 13.9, 13.2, 13.5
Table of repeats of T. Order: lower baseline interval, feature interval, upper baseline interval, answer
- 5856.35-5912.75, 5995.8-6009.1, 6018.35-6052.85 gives -0.03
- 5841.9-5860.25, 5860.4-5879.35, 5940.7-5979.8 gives 0.09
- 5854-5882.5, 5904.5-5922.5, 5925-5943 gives -0.05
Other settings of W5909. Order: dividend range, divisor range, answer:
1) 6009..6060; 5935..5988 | 0.98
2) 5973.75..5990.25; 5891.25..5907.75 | 1.07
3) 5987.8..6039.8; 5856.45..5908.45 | 1.11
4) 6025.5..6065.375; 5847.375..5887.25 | 1.11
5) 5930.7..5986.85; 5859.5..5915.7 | 1.08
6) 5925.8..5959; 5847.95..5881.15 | 1.12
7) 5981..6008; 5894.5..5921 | 1.04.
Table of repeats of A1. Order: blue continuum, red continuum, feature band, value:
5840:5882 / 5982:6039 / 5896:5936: -1.5 A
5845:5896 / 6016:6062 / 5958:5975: -0.3 A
